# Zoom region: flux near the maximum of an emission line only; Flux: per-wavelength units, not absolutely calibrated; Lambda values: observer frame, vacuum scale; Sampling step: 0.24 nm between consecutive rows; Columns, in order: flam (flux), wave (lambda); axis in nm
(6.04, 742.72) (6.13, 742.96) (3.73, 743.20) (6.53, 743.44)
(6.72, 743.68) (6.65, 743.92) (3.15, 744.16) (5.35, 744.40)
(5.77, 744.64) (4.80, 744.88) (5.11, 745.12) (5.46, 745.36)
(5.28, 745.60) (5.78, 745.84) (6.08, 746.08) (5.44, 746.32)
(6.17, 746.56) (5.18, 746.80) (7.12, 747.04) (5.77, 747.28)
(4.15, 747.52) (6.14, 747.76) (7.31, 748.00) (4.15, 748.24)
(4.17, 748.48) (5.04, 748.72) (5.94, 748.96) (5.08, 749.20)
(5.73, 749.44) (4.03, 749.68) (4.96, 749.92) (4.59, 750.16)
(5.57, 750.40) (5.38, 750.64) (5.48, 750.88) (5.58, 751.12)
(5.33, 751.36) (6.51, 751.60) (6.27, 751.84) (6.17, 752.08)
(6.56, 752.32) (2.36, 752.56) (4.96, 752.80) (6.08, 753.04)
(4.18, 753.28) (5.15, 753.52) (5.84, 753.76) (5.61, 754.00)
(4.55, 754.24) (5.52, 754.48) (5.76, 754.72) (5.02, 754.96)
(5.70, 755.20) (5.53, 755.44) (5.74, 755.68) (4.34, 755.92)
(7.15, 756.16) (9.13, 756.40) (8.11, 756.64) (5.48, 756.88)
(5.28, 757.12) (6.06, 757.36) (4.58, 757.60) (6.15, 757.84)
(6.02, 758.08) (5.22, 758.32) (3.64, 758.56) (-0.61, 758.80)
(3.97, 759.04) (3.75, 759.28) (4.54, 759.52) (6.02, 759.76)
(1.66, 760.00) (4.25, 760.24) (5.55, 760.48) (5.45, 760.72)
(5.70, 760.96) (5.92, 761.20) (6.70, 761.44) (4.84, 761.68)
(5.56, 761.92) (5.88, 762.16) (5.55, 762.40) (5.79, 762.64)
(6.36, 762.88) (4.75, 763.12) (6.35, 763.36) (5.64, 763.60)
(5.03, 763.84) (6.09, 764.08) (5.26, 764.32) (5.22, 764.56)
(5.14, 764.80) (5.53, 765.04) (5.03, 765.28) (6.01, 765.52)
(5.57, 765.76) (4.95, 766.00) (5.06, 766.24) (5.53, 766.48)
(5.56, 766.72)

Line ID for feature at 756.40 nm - [S II] 6716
